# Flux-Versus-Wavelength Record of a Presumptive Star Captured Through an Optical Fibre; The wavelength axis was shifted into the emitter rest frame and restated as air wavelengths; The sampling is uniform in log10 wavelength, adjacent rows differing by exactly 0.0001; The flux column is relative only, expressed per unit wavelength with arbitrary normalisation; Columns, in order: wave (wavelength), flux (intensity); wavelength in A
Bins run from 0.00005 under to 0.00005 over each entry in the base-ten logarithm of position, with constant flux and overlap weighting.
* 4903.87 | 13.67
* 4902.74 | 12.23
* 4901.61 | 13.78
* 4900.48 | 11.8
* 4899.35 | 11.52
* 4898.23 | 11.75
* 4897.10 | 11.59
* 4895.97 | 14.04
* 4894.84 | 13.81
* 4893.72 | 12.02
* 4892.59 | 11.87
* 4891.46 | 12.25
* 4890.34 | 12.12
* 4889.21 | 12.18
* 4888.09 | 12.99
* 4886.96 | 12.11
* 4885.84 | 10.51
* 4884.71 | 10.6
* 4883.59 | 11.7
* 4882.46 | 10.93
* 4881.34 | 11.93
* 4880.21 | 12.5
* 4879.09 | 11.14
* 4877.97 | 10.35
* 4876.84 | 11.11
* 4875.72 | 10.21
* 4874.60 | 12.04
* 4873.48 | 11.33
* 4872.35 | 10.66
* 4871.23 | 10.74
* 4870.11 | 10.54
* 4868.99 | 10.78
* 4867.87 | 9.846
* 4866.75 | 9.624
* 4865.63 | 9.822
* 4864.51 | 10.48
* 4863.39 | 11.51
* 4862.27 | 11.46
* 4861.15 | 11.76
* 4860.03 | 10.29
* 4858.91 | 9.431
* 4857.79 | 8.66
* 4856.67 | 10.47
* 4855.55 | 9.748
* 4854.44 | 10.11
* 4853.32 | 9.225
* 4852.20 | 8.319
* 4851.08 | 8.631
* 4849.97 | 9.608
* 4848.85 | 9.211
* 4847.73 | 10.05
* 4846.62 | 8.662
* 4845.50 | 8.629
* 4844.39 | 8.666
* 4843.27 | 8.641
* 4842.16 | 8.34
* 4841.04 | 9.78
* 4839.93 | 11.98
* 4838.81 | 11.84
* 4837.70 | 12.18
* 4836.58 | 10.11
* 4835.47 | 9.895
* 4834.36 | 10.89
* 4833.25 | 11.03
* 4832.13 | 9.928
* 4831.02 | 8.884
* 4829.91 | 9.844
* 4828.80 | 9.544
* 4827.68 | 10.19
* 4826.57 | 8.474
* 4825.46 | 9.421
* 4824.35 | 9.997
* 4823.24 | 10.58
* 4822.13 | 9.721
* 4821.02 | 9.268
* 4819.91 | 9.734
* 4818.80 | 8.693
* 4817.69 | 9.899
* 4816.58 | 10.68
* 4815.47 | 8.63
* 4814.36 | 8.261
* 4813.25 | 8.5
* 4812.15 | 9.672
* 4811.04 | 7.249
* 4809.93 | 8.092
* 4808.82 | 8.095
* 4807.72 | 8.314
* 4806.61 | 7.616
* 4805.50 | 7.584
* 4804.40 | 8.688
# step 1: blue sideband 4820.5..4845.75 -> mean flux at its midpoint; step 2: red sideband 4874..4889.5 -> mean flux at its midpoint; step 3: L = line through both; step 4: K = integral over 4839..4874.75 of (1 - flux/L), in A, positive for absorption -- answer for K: 2.4 A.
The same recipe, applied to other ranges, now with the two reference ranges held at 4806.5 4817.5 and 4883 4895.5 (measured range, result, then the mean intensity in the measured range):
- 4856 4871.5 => 0.7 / 10.4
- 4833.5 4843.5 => -0.7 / 10.5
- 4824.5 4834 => -0.3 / 9.7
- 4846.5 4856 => 0.9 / 9.31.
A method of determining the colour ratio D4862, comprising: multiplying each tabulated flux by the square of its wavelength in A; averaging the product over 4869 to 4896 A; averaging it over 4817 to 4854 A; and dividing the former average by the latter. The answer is 1.22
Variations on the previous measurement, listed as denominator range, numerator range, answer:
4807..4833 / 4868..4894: 1.27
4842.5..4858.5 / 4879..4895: 1.31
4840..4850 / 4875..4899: 1.31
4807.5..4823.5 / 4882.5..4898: 1.38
